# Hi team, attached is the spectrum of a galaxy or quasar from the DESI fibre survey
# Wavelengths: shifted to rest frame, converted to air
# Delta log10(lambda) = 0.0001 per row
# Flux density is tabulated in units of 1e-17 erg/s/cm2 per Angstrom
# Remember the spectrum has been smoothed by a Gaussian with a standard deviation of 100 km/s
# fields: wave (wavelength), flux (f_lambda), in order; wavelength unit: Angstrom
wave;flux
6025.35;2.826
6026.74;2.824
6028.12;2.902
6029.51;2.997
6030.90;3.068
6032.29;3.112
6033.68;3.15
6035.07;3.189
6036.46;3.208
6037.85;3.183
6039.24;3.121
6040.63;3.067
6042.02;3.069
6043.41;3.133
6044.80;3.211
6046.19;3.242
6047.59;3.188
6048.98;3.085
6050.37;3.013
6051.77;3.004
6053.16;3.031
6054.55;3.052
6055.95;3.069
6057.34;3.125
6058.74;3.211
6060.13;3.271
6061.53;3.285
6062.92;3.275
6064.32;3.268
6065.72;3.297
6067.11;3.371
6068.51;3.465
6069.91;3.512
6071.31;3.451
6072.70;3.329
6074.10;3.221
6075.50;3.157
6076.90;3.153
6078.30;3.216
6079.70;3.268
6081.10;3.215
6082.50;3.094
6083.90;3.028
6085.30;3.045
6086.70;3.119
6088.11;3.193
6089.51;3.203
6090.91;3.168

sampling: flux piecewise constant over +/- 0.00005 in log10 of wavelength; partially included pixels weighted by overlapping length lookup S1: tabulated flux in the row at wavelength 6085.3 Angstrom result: 3.045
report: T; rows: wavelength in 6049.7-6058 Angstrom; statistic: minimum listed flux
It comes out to 3.004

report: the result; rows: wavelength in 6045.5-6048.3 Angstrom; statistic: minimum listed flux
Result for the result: 3.188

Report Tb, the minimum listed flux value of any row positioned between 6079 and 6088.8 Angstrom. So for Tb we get 3.028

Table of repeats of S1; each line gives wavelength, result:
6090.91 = 3.168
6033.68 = 3.15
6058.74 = 3.211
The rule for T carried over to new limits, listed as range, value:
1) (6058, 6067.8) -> 3.211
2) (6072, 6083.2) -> 3.094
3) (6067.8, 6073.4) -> 3.329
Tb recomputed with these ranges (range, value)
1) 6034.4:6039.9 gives 3.121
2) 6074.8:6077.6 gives 3.153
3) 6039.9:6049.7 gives 3.067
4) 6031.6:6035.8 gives 3.112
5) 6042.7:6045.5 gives 3.133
